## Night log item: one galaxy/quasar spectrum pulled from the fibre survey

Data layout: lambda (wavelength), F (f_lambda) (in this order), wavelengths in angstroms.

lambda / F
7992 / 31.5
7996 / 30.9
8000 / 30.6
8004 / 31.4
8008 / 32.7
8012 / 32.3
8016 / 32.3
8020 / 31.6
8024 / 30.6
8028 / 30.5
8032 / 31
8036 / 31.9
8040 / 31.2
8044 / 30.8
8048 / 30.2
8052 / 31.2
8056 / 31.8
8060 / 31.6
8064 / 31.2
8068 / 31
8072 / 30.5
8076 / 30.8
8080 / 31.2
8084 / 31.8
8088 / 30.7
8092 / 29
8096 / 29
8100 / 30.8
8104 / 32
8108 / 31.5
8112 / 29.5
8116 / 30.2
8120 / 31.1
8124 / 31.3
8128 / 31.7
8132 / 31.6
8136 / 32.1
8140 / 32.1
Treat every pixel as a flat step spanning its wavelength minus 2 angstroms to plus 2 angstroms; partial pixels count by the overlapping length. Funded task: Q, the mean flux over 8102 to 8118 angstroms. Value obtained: 30.8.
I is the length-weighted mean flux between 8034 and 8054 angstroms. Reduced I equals 31.1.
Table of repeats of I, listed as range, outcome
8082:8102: 30.3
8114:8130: 31.1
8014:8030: 31.2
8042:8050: 30.5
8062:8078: 30.9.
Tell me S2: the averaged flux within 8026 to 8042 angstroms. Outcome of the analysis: 31.2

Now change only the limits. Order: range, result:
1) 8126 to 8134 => 31.6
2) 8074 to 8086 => 31.3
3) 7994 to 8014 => 31.6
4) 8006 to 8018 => 32.4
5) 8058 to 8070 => 31.3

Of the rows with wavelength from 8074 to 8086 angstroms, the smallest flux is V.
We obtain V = 30.8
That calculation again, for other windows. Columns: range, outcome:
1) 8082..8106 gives 29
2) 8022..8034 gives 30.5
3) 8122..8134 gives 31.3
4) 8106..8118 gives 29.5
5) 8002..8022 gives 31.4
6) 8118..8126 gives 31.1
